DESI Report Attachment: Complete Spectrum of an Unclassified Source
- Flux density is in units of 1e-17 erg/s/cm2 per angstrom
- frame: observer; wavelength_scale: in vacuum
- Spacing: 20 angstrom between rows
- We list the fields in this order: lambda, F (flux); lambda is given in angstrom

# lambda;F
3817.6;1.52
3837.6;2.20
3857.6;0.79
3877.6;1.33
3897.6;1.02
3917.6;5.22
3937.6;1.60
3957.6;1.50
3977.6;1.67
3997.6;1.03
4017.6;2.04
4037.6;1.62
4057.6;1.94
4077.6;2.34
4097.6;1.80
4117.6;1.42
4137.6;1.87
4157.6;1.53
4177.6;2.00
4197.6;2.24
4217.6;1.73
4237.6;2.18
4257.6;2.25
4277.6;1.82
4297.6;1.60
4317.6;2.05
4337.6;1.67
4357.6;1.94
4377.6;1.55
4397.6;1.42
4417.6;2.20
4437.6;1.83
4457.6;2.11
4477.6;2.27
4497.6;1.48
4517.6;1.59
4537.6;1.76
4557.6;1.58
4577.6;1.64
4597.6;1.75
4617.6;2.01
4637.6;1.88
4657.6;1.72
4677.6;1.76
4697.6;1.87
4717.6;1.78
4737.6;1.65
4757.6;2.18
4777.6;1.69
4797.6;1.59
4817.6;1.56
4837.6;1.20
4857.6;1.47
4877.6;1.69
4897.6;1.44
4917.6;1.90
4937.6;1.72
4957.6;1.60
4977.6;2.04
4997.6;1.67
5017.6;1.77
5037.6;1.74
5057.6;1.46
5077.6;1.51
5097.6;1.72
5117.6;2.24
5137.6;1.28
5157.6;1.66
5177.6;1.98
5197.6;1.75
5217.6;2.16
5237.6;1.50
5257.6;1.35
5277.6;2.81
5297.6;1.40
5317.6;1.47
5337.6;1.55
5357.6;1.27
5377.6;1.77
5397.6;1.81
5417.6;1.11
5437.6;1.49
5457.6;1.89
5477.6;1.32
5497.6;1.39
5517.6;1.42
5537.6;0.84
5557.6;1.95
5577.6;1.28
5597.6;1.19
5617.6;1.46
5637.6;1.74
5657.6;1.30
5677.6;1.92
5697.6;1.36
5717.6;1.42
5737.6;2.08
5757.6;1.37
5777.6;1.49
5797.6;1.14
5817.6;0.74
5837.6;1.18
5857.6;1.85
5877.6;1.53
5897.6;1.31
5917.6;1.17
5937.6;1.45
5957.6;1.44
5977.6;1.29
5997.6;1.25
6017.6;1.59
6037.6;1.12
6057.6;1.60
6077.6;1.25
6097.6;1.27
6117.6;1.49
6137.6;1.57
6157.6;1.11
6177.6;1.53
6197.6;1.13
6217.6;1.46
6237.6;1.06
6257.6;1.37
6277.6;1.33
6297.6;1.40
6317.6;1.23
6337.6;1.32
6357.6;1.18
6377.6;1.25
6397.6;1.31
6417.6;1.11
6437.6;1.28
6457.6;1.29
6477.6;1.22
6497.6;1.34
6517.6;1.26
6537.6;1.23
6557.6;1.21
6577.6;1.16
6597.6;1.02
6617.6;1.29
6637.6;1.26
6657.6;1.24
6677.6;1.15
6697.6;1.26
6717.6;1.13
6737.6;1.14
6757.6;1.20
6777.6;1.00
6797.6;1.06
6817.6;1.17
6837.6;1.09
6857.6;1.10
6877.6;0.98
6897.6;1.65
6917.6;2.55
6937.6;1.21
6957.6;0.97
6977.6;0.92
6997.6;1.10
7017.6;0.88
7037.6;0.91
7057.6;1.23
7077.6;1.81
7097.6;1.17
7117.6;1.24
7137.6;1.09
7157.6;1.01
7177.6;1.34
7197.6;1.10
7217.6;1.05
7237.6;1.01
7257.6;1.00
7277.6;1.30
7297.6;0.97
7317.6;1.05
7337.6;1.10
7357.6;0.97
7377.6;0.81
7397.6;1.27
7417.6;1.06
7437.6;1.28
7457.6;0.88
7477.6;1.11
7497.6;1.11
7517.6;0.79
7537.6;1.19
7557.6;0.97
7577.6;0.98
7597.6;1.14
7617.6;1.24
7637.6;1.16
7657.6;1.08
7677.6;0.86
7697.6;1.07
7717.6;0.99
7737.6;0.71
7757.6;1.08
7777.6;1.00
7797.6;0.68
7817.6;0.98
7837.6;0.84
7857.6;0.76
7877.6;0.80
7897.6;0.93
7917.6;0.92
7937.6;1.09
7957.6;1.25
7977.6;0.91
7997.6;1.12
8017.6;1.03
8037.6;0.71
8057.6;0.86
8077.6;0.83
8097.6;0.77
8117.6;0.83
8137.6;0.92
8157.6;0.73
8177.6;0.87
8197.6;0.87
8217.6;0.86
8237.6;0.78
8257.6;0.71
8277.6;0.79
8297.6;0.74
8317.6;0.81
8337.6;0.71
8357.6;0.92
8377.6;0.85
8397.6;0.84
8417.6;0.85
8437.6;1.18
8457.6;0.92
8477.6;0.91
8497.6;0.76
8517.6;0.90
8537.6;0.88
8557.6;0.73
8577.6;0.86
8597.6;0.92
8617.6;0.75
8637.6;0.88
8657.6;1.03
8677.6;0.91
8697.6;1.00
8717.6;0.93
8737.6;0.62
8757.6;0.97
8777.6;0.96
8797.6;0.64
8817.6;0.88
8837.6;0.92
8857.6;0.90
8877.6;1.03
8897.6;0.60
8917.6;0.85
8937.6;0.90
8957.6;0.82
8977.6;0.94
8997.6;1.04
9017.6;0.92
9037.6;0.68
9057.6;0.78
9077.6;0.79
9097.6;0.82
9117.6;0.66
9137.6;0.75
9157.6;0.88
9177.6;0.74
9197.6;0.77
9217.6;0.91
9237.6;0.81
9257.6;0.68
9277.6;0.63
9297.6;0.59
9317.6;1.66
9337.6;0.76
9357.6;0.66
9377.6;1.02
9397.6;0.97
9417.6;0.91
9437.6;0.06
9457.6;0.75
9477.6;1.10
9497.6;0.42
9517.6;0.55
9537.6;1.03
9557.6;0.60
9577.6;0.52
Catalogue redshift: 0.052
